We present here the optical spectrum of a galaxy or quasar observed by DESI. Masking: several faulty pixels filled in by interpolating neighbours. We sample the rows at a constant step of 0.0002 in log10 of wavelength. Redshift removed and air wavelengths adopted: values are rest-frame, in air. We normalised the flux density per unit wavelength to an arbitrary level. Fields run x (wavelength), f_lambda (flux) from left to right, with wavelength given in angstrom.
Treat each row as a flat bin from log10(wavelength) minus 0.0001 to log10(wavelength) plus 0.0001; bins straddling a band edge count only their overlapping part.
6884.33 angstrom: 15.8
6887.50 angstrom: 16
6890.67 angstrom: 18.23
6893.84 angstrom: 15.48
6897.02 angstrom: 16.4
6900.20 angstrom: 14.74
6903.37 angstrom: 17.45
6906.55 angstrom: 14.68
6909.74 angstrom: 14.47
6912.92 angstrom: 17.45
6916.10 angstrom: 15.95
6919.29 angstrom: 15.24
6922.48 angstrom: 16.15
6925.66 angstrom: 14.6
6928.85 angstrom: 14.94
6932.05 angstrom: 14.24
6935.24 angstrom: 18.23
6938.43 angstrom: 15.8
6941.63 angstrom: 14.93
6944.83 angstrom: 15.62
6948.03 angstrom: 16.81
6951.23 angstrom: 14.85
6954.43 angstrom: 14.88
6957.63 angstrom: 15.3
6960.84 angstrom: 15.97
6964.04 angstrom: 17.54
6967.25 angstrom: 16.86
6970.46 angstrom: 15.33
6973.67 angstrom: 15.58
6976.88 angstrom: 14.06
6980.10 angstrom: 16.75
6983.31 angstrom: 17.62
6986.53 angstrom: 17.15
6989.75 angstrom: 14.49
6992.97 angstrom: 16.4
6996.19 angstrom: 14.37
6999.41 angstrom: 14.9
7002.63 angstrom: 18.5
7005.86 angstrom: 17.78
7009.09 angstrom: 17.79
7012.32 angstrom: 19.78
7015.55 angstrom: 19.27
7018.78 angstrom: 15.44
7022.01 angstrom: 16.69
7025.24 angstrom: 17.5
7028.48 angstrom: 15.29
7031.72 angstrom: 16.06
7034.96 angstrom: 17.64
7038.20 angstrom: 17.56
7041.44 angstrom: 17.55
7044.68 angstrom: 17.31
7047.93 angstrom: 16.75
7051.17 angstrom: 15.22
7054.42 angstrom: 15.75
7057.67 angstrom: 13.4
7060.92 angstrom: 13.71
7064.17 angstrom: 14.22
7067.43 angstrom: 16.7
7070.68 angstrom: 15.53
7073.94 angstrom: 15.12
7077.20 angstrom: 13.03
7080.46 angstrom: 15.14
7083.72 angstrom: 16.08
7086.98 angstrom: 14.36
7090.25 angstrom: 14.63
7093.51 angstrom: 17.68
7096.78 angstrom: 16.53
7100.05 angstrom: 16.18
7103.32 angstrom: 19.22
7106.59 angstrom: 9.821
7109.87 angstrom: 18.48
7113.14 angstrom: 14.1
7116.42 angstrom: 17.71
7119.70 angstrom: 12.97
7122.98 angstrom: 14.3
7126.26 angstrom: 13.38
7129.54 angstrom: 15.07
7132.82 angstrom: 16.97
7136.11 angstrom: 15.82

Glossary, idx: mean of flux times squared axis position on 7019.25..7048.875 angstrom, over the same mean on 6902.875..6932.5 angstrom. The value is 1.1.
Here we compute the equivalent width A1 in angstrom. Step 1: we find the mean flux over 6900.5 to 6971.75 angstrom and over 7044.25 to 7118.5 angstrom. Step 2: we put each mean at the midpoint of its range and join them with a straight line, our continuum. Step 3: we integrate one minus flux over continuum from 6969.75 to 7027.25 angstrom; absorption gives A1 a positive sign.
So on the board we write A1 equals -3.7 angstrom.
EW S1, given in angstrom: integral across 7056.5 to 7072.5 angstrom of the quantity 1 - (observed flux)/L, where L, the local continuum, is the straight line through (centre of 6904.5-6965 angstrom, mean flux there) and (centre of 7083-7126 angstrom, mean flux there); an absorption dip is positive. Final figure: 0.8 angstrom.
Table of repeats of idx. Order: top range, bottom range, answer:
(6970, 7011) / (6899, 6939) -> 1.06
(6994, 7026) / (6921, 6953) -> 1.12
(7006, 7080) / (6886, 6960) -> 1.07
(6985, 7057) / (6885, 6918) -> 1.08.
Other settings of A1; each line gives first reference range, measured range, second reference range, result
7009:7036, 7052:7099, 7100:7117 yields 3.4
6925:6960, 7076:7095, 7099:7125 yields 0.2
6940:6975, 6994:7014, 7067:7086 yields -2.1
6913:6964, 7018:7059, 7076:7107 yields -2.1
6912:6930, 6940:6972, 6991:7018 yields 1.0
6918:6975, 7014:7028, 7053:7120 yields -1.4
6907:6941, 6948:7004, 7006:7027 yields 2.9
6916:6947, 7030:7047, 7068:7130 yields -2.0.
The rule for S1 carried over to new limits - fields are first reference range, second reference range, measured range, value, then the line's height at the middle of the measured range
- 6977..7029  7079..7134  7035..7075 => 0.8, 16.1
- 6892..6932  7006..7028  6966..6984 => 0.9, 16.8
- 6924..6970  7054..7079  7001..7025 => -4.3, 15.1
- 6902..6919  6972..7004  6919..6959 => 1.0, 15.9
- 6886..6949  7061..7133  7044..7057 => -0.5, 15.4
